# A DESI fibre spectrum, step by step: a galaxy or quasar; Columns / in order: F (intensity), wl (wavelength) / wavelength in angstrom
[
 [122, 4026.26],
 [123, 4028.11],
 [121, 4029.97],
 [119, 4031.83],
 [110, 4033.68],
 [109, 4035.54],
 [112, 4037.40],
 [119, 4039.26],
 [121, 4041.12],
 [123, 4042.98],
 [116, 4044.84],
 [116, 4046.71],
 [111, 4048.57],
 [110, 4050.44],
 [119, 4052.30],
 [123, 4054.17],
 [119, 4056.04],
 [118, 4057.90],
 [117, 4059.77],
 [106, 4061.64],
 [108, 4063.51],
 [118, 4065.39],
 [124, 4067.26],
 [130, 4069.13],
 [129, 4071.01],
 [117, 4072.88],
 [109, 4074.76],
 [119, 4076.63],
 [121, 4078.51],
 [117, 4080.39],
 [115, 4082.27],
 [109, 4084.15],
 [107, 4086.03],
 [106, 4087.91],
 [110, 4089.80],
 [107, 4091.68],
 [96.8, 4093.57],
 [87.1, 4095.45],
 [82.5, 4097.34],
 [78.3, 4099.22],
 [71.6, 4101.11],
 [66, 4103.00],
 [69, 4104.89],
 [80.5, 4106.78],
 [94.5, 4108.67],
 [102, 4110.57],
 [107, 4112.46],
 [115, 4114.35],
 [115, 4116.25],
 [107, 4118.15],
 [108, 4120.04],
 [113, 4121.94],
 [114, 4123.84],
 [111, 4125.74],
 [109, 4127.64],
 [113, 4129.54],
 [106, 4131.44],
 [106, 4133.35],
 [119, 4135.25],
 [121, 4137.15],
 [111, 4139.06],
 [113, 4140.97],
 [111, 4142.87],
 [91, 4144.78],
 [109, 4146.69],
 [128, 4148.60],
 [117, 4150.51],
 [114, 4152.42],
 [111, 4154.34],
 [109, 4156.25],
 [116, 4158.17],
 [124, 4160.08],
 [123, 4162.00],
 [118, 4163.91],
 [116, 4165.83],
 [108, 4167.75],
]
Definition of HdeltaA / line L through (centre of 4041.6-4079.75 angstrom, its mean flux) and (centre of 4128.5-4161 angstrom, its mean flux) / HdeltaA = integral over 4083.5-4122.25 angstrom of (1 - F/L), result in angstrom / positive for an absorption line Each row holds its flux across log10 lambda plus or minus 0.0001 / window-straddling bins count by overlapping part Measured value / 6.3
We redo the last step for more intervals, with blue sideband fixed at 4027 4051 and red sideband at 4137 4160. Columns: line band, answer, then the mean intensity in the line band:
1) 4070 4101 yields 2.4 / 106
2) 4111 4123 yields 0.3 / 111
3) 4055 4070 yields -0.3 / 118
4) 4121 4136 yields 0.3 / 111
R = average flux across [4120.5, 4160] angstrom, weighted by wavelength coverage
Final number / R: 112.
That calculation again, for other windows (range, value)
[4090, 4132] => 98.1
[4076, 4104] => 99.2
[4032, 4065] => 115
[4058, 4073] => 119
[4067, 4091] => 116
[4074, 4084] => 116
